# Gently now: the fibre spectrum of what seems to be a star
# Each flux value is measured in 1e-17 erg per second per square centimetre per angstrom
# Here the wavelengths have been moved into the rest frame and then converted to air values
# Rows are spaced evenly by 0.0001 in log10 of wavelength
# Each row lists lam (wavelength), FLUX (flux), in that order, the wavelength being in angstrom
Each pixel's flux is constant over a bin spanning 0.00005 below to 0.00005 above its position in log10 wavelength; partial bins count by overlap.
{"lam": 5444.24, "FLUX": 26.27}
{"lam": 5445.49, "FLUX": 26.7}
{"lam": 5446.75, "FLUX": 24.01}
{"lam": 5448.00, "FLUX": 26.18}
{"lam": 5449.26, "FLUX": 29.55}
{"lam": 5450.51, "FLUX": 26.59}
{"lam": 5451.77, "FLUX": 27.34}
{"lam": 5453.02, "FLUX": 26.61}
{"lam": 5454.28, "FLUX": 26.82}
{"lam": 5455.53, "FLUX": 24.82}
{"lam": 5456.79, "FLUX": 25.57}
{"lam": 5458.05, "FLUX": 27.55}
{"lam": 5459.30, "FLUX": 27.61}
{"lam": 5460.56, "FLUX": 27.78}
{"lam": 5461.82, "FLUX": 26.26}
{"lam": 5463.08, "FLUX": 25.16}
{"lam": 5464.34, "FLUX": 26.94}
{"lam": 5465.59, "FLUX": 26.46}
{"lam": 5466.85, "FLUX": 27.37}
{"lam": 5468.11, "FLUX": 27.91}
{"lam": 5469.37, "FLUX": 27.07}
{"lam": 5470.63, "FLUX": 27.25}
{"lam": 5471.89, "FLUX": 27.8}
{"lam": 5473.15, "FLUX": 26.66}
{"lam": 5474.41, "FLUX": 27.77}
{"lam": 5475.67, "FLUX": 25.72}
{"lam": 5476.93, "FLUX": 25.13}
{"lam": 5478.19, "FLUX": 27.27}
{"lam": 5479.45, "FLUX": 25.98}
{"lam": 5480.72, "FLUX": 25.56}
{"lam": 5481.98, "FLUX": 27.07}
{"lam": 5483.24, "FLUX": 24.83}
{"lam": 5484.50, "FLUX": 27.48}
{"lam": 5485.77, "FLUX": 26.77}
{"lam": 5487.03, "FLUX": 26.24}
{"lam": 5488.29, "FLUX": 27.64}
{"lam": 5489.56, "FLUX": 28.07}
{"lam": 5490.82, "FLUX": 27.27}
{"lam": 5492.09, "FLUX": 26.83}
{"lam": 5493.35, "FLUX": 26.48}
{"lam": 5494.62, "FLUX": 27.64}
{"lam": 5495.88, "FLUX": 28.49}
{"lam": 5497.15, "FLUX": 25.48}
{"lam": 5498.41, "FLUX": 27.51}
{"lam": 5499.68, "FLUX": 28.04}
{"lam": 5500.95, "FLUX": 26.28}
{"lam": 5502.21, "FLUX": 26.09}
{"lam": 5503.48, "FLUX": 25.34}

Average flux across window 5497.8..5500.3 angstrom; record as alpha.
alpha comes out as 27.7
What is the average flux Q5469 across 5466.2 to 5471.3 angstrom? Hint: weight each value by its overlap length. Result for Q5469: 27.4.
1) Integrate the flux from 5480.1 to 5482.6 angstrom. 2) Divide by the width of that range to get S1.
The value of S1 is 26.3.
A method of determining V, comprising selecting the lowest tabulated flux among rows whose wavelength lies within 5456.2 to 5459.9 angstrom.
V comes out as 25.57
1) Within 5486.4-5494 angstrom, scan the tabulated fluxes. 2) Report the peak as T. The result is 28.07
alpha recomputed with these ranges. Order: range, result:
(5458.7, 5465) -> 26.7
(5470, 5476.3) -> 27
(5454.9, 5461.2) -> 26.7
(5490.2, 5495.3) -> 27.1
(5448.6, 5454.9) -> 27.4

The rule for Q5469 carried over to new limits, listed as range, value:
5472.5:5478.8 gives 26.5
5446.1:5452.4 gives 26.7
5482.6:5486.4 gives 26.4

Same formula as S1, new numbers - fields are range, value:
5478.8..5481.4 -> 25.8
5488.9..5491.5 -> 27.6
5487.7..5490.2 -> 27.8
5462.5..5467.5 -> 26.5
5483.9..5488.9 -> 27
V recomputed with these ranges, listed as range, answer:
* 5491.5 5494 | 26.48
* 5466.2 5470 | 27.07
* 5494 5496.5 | 27.64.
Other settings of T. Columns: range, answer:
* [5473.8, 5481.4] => 27.77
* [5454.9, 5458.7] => 27.55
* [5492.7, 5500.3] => 28.49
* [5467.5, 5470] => 27.91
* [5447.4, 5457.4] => 29.55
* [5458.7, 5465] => 27.78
